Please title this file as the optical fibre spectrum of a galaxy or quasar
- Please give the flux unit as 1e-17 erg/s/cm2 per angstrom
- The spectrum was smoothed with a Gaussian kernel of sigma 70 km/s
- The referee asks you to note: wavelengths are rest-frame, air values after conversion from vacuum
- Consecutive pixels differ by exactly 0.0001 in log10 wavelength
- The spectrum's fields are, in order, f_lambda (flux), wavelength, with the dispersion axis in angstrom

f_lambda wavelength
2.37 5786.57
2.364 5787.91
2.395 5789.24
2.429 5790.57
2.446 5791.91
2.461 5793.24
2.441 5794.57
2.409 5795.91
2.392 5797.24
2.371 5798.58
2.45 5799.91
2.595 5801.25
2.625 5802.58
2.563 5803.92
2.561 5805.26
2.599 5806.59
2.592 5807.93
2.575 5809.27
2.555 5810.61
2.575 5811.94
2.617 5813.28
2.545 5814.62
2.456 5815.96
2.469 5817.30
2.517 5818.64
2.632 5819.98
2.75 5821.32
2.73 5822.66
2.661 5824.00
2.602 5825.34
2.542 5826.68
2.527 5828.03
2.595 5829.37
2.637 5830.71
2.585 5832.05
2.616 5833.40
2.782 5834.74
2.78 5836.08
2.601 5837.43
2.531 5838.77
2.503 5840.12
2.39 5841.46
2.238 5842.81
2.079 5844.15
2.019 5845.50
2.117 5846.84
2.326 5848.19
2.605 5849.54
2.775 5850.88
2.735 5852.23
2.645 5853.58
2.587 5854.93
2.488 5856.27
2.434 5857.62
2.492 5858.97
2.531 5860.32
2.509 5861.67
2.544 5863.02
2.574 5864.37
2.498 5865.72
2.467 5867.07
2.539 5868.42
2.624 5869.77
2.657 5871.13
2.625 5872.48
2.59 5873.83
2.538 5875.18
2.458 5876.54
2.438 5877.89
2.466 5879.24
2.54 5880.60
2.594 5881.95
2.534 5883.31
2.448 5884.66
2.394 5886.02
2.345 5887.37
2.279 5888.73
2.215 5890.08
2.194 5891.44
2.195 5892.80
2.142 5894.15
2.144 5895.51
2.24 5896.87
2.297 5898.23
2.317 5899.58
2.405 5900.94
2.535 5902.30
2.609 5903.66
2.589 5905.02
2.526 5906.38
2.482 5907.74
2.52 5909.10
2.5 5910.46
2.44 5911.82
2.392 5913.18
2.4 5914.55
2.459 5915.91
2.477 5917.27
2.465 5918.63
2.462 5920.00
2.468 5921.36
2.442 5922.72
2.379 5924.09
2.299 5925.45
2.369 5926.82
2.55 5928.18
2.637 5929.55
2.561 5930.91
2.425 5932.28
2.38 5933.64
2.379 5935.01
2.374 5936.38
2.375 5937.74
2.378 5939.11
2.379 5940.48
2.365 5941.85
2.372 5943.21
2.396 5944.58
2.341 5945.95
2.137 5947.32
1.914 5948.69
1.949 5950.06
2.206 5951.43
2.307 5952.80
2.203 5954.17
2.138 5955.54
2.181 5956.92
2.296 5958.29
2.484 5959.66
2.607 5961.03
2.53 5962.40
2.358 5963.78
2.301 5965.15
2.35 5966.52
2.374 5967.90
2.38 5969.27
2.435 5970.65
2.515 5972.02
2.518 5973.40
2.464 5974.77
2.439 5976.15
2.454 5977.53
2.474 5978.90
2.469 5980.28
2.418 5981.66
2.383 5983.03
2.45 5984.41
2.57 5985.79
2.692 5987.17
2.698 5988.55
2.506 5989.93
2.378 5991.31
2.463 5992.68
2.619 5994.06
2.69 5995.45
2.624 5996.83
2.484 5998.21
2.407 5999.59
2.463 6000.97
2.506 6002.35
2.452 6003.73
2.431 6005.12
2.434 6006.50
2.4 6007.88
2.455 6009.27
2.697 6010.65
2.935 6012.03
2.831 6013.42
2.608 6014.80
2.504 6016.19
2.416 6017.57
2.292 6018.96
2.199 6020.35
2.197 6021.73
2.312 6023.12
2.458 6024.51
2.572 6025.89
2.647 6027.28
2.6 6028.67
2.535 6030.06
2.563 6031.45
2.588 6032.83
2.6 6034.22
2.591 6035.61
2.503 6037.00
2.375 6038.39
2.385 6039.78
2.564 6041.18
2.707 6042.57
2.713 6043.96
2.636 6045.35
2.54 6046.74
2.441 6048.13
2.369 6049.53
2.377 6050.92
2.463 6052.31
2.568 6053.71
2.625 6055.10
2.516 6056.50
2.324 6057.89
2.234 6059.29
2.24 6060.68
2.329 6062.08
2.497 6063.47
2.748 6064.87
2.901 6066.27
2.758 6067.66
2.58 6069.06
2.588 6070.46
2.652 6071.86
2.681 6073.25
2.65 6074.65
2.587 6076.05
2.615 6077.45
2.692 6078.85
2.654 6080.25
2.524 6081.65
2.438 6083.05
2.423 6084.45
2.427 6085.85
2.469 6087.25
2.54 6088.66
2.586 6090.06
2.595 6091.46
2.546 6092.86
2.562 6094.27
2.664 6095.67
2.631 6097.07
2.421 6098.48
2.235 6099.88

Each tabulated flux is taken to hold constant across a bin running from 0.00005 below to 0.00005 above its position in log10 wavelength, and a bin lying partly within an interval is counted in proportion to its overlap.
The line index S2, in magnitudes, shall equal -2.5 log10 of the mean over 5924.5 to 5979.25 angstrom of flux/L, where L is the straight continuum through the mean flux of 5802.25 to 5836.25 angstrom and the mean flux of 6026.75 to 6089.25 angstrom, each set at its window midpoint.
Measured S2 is 0.09 mag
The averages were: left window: 2.6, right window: 2.54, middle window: 2.36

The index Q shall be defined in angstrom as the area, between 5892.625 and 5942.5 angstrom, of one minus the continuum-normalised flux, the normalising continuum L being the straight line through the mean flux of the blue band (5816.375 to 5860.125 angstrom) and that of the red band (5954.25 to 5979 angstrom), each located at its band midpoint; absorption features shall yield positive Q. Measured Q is 0.6 angstrom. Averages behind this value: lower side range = 2.53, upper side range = 2.4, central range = 2.42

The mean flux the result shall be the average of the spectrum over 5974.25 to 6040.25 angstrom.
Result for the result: 2.51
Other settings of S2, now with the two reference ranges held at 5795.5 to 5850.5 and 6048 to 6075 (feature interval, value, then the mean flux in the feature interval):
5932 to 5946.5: 0.06 mag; 2.38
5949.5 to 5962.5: 0.11 mag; 2.28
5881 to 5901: 0.09 mag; 2.32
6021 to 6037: 0.01 mag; 2.51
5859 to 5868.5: 0.00 mag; 2.52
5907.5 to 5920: 0.03 mag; 2.46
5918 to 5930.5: 0.03 mag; 2.45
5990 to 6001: 0.00 mag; 2.52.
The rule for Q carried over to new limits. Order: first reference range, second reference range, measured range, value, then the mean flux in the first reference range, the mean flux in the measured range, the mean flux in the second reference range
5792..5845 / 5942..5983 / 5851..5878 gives -0.85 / 2.54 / 2.56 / 2.35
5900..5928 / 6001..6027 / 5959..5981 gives 0.25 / 2.46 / 2.45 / 2.49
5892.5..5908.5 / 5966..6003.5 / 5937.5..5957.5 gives 1.64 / 2.38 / 2.24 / 2.49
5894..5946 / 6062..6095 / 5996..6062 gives 1.06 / 2.42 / 2.5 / 2.59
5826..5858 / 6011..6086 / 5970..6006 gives 0.38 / 2.51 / 2.5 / 2.53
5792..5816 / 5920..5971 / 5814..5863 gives -0.95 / 2.52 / 2.53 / 2.35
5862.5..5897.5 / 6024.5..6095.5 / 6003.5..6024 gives 0.32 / 2.43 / 2.48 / 2.55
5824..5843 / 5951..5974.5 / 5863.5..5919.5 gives 0.91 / 2.58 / 2.44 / 2.37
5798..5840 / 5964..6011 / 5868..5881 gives 0.02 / 2.59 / 2.55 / 2.48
